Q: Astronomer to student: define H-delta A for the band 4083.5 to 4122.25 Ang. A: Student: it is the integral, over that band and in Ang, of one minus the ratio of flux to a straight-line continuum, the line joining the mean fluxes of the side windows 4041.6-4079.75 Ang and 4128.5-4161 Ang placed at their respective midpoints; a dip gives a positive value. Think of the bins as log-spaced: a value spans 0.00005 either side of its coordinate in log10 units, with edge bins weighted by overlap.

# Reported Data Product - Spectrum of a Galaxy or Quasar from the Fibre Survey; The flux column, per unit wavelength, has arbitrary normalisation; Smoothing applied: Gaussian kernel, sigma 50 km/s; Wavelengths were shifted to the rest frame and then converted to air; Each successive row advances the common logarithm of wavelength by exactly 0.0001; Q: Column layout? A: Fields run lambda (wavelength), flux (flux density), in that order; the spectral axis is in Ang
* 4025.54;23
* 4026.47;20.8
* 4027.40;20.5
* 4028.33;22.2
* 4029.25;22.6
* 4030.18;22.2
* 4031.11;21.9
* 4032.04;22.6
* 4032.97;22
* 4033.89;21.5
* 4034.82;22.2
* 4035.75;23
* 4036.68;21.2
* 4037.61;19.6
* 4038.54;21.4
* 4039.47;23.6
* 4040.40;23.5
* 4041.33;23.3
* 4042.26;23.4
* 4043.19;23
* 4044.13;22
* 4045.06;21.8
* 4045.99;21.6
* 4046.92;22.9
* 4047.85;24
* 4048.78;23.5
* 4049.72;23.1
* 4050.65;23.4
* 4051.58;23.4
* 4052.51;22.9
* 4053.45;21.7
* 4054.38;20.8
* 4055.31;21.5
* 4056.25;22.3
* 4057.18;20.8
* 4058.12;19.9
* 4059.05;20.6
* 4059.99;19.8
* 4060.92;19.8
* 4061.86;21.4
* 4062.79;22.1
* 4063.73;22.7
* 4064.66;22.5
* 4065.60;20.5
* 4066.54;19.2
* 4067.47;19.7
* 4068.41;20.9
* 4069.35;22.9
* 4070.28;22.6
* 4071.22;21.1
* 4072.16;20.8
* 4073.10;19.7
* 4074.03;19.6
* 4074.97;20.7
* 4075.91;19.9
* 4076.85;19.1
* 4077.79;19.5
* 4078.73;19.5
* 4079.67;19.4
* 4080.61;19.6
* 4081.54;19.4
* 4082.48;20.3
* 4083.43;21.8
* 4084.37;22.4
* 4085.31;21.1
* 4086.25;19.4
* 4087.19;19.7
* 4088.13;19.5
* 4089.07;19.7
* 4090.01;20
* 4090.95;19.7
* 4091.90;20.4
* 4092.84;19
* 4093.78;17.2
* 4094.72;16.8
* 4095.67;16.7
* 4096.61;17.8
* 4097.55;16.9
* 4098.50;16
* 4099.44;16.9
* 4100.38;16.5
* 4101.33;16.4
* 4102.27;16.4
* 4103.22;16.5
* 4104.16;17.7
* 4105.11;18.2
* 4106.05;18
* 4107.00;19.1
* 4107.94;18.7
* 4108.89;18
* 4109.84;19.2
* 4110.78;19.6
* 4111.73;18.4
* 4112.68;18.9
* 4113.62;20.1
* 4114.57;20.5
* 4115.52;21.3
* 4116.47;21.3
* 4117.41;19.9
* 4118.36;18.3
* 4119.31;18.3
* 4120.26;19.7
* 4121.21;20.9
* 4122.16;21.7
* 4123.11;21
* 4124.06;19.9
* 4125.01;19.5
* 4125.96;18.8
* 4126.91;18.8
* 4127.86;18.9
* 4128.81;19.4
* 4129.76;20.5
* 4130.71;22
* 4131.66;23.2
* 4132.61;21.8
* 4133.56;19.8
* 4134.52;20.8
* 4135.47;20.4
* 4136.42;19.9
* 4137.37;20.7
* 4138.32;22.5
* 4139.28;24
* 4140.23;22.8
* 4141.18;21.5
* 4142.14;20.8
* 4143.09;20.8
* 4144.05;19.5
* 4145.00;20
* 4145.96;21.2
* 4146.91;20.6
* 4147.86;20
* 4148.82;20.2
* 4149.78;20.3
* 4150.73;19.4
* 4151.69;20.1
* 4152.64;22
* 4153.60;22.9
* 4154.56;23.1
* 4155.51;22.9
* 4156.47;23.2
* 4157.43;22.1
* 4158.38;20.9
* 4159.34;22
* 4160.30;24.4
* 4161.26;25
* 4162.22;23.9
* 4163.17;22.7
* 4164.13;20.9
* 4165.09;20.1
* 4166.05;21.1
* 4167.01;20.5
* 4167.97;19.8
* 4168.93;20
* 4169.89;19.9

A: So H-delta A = 4.6 Ang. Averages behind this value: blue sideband 21.4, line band 18.9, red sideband 21.4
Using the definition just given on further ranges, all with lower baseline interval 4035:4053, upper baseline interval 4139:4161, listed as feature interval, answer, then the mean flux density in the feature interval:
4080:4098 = 2.3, 19.3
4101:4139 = 3.8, 19.7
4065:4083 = 1.7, 20.2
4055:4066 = 0.6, 21.1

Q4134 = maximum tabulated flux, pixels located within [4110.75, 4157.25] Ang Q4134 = 24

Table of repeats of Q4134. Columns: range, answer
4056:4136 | 23.2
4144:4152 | 21.2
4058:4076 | 22.9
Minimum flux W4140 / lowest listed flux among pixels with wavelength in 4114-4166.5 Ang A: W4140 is 18.3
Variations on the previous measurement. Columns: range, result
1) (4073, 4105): 16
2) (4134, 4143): 19.9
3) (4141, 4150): 19.5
